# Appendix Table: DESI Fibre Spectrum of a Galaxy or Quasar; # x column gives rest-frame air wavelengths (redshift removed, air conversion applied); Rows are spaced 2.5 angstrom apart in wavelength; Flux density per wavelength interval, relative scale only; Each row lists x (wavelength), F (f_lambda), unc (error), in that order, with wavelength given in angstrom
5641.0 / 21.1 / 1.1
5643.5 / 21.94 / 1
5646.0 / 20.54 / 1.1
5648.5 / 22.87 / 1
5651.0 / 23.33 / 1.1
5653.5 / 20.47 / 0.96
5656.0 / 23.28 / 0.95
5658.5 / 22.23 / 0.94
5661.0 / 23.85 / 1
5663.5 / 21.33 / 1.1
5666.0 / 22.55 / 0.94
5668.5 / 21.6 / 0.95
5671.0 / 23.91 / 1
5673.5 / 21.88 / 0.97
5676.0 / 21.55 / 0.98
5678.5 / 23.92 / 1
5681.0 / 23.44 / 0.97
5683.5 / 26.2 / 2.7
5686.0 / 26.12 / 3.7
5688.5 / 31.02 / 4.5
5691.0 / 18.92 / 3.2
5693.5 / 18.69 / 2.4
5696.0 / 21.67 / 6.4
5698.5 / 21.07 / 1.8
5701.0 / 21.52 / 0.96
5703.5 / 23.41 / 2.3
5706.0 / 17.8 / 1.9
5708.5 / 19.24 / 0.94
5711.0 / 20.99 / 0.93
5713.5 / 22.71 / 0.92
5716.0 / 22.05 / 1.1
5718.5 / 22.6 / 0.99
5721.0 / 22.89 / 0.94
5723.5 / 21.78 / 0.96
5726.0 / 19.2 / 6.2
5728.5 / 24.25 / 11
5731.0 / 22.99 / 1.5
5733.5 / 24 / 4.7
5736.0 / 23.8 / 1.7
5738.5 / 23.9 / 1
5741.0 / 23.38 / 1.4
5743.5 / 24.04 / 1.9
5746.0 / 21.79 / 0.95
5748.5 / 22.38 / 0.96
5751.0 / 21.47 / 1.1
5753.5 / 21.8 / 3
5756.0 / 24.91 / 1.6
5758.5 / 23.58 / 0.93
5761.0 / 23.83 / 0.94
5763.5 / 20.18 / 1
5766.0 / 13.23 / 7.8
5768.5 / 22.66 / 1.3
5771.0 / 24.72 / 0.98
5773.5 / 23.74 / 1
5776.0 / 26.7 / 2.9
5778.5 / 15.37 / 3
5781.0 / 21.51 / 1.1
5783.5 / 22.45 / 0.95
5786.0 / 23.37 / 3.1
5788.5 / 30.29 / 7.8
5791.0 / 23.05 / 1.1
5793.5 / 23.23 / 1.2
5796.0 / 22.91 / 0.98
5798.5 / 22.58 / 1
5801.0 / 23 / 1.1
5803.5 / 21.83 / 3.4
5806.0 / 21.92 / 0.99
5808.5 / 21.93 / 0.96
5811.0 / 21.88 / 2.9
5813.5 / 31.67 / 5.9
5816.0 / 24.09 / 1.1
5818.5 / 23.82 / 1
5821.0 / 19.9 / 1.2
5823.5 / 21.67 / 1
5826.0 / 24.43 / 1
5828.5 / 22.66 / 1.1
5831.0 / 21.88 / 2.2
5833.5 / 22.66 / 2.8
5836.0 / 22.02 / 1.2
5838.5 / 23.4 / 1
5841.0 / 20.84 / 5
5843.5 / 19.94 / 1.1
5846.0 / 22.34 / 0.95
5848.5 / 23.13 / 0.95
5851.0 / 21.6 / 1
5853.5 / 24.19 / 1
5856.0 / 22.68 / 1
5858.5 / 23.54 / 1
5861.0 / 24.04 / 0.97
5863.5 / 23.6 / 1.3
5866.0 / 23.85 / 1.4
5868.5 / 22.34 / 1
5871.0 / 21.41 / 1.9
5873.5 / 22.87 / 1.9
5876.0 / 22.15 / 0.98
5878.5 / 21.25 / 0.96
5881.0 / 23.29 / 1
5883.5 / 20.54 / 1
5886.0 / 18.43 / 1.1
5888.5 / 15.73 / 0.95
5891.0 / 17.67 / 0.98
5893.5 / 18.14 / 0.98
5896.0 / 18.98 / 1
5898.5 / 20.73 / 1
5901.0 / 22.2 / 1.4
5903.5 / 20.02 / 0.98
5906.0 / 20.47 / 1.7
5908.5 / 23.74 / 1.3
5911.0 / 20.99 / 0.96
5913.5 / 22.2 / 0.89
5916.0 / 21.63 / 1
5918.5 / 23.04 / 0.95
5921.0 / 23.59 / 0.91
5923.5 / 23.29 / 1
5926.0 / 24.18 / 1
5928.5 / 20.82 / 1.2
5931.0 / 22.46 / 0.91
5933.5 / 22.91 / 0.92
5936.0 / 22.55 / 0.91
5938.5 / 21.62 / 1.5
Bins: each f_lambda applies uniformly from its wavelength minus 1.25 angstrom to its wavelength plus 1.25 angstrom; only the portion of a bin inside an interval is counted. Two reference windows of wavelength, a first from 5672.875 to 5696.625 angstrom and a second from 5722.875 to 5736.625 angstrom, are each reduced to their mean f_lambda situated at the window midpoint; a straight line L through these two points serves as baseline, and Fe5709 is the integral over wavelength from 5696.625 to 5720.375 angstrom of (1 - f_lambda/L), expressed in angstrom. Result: 1.8 angstrom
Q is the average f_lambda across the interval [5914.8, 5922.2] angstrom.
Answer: 22.8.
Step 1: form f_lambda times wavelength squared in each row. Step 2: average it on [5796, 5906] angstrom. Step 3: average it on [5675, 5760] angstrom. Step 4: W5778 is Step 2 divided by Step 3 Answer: 1.0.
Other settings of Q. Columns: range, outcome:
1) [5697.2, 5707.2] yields 21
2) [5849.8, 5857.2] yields 22.8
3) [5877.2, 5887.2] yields 20.9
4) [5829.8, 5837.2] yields 22.2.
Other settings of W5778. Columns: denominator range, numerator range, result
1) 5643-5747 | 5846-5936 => 1.04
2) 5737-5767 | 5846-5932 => 1.03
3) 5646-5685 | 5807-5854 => 1.06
